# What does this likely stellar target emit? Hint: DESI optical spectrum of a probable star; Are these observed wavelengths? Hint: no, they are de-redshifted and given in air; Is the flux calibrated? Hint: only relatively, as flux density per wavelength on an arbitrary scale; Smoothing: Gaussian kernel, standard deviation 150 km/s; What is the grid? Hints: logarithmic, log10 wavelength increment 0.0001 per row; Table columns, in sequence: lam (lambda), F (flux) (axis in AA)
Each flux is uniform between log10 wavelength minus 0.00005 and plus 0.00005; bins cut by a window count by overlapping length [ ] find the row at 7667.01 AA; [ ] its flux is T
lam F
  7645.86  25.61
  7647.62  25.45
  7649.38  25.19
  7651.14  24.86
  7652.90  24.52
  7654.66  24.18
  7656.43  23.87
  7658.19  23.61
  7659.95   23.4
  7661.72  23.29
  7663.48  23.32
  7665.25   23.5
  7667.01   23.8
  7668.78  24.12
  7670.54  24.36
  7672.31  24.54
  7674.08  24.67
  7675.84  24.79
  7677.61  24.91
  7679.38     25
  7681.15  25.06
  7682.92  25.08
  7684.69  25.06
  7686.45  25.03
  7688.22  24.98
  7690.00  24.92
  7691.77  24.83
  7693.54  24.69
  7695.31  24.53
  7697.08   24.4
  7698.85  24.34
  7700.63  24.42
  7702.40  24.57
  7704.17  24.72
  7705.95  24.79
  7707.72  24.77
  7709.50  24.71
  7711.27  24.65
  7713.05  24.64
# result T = 23.8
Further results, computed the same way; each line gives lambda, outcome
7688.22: 24.98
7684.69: 25.06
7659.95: 23.4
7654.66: 24.18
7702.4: 24.57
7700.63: 24.42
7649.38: 25.19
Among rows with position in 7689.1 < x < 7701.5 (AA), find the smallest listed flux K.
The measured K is 24.34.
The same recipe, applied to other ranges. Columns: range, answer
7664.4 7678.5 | 23.5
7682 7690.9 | 24.92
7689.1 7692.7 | 24.83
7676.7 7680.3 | 24.91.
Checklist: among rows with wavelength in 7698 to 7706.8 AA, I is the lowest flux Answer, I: 24.34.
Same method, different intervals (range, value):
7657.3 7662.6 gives 23.29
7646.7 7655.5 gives 24.18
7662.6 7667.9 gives 23.32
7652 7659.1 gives 23.61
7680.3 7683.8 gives 25.06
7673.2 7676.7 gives 24.67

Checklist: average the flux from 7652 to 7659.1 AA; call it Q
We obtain 24.1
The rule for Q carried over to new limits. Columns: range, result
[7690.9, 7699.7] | 24.6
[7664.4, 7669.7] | 23.8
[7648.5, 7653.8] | 24.9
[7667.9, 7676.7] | 24.5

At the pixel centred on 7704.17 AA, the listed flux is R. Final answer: 24.72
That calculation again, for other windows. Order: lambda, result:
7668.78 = 24.12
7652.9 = 24.52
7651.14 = 24.86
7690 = 24.92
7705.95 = 24.79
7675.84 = 24.79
